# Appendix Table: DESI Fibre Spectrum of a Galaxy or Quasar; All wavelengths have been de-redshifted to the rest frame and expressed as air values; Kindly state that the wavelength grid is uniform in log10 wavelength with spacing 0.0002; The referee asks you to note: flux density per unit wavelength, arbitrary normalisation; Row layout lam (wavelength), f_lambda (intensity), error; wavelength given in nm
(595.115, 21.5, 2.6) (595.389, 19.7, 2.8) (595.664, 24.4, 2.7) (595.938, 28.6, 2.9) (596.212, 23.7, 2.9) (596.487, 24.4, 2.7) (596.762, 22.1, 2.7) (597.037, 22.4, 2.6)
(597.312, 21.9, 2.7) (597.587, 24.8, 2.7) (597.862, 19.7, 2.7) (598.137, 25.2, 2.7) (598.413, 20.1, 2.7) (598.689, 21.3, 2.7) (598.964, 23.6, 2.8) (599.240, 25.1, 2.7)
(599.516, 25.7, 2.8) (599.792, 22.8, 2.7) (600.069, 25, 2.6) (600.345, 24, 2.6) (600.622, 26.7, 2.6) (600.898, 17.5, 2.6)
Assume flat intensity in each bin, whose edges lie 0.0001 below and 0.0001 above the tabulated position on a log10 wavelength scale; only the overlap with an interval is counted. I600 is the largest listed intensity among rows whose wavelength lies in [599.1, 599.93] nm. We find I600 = 25.7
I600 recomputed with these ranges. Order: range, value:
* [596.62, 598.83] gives 25.2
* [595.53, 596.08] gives 28.6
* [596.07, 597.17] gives 24.4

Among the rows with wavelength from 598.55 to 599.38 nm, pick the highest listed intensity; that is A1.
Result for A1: 25.1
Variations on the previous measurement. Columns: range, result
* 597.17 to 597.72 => 24.8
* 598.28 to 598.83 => 21.3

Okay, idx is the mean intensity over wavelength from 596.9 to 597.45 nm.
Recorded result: 22.2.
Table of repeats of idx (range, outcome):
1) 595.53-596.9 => 24.6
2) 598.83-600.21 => 24.4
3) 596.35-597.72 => 23.1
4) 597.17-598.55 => 22.3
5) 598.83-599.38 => 24.4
